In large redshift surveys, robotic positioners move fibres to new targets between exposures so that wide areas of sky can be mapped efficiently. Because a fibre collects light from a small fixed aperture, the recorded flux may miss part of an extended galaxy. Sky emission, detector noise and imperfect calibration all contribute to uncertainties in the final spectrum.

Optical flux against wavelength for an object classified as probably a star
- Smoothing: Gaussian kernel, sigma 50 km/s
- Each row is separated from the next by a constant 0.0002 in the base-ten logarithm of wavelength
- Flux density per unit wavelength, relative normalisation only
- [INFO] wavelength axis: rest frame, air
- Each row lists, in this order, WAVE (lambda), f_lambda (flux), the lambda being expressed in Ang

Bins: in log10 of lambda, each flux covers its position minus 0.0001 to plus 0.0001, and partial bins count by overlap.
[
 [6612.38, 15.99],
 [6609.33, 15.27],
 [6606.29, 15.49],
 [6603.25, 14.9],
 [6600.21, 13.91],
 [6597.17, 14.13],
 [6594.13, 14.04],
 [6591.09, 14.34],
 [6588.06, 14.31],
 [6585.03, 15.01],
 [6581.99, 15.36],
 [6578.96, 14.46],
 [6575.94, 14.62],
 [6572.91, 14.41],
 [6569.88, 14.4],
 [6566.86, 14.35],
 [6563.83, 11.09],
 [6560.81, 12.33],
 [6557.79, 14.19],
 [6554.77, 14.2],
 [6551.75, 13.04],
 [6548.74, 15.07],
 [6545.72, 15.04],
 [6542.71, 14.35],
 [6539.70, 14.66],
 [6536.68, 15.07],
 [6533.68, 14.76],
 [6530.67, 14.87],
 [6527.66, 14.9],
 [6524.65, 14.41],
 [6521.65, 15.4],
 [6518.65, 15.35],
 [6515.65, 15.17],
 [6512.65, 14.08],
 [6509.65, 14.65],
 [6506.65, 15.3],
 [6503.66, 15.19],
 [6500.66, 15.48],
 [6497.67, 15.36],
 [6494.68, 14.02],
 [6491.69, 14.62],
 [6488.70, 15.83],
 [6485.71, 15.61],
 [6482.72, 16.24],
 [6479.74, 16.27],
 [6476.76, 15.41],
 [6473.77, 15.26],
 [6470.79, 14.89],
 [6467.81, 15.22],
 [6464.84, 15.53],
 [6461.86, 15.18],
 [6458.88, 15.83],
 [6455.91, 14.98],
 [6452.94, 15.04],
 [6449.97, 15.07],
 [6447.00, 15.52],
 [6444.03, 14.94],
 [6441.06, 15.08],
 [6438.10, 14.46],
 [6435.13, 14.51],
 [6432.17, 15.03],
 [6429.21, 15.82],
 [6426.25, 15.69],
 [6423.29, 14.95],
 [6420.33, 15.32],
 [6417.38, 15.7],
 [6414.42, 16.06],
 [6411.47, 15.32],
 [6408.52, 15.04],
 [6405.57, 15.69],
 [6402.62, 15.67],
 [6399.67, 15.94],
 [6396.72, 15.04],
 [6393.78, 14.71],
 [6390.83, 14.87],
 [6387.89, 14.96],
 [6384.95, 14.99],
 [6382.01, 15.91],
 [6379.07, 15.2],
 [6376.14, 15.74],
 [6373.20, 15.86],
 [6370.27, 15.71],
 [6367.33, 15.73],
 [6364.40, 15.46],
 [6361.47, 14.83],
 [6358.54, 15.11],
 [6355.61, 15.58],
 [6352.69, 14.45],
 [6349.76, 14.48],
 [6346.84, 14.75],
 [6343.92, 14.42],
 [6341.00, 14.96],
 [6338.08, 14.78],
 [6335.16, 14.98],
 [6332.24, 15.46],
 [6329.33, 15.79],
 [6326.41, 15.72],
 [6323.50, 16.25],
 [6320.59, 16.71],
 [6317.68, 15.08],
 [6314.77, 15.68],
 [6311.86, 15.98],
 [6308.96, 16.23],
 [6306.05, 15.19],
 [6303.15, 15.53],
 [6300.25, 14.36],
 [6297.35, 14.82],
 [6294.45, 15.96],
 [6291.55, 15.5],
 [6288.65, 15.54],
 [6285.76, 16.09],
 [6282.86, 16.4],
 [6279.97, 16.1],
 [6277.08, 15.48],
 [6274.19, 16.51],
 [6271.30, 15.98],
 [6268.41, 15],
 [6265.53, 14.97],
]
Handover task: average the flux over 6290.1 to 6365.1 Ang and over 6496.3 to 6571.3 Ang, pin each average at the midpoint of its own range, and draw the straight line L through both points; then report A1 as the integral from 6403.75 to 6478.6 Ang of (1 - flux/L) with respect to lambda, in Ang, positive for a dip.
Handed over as -2.0 Ang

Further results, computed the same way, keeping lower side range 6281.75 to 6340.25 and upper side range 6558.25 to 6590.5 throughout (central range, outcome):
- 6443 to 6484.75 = -2.0 Ang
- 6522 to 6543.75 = -0.7 Ang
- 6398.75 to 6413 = -0.5 Ang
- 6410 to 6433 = -0.9 Ang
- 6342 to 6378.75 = 0.3 Ang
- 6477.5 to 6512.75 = -1.8 Ang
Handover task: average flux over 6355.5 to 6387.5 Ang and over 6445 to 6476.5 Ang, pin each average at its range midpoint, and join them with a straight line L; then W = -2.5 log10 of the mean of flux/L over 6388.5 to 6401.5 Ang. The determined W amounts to 0.02 mag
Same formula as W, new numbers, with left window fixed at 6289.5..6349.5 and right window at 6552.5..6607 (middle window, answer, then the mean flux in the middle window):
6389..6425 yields -0.03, 15.4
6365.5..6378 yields -0.04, 15.7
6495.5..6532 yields -0.04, 15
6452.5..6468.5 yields -0.04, 15.3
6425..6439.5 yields -0.02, 15.1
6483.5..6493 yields -0.06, 15.4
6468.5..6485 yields -0.07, 15.6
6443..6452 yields -0.03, 15.2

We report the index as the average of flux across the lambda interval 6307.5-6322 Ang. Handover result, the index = 15.9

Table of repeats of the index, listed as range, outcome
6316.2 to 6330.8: 15.9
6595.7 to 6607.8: 14.6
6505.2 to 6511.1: 15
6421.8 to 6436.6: 15.2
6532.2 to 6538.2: 14.9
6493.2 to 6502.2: 15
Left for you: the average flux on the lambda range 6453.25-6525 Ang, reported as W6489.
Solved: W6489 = 15.2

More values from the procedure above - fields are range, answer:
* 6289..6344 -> 15.5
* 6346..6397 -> 15.2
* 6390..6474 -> 15.3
